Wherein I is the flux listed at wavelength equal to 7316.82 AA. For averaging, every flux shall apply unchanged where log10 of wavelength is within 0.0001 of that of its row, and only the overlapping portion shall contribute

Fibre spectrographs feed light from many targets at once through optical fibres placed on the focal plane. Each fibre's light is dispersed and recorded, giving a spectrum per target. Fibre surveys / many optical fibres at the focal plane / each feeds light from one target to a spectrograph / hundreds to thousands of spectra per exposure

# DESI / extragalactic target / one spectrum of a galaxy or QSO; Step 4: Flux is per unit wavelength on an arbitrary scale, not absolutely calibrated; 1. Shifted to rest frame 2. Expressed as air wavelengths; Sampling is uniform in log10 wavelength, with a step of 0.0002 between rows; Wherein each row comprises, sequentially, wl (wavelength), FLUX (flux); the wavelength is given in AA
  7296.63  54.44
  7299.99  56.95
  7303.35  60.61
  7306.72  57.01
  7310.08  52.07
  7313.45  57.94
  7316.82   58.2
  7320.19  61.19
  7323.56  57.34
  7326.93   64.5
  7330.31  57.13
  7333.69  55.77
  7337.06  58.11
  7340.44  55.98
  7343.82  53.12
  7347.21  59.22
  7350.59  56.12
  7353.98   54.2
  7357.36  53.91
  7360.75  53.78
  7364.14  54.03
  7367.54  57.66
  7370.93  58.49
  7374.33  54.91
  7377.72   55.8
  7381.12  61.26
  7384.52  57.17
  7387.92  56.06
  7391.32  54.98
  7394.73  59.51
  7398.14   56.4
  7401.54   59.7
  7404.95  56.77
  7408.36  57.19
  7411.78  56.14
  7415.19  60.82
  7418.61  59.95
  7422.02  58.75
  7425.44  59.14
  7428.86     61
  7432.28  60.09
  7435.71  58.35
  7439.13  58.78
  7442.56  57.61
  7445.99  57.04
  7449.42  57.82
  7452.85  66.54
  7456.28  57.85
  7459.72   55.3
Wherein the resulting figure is 58.2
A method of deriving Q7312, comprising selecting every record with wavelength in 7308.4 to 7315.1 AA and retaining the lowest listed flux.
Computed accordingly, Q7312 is 52.07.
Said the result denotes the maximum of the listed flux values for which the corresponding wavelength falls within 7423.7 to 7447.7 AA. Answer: 61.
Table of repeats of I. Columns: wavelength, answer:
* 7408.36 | 57.19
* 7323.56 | 57.34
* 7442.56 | 57.61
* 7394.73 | 59.51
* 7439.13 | 58.78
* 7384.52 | 57.17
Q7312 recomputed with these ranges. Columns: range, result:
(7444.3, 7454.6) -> 57.04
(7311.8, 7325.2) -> 57.34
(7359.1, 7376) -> 53.78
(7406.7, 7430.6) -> 56.14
